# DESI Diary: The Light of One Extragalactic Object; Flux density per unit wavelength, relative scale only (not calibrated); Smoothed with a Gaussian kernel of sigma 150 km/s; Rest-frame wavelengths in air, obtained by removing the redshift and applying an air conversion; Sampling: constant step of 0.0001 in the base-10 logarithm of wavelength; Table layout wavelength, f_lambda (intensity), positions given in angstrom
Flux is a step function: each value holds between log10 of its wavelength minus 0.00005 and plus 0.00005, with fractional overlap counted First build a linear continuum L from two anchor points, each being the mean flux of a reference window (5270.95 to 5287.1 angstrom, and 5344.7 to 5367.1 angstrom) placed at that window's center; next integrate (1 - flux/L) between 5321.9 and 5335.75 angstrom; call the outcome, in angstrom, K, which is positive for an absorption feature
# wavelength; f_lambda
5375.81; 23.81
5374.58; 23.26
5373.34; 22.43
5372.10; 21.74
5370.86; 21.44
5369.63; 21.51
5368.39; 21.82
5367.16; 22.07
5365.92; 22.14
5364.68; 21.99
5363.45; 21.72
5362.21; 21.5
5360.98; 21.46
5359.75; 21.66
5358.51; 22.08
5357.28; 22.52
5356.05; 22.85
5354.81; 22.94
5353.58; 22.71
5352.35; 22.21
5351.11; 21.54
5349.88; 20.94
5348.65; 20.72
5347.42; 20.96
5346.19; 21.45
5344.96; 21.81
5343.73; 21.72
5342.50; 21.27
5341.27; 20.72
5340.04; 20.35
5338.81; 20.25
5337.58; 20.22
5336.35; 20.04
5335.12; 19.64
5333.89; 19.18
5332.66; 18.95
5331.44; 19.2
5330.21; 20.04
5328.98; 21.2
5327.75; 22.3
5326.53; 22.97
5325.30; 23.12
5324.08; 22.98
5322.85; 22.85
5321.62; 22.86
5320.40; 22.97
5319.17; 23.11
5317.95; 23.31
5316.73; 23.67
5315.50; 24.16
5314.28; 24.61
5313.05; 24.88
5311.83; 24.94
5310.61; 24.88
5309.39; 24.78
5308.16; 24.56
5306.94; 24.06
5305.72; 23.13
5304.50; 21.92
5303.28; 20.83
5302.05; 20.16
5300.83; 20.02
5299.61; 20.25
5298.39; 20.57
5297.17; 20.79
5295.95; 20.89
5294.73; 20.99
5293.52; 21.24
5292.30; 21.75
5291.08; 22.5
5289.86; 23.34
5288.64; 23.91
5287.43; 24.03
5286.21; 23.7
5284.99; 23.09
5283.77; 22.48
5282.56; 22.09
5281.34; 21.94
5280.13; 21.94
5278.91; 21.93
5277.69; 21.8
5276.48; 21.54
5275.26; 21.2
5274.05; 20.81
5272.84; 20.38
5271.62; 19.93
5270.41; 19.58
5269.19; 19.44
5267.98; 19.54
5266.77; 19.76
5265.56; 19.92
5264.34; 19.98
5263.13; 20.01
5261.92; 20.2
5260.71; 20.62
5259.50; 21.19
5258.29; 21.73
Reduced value 0.4 angstrom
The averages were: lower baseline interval 21.8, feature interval 21.2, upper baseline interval 21.8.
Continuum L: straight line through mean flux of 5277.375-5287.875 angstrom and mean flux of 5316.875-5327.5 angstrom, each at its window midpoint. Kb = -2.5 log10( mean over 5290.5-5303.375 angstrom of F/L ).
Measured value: 0.09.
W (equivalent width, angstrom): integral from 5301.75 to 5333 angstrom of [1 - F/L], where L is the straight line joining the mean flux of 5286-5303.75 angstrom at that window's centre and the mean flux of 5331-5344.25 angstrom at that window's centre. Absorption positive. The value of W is -2.99 angstrom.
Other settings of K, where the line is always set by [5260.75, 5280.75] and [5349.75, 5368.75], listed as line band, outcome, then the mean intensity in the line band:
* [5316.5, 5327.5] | -0.85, 23.1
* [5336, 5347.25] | 0.44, 20.9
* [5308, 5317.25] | -1.45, 24.5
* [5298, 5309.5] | -0.47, 21.9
